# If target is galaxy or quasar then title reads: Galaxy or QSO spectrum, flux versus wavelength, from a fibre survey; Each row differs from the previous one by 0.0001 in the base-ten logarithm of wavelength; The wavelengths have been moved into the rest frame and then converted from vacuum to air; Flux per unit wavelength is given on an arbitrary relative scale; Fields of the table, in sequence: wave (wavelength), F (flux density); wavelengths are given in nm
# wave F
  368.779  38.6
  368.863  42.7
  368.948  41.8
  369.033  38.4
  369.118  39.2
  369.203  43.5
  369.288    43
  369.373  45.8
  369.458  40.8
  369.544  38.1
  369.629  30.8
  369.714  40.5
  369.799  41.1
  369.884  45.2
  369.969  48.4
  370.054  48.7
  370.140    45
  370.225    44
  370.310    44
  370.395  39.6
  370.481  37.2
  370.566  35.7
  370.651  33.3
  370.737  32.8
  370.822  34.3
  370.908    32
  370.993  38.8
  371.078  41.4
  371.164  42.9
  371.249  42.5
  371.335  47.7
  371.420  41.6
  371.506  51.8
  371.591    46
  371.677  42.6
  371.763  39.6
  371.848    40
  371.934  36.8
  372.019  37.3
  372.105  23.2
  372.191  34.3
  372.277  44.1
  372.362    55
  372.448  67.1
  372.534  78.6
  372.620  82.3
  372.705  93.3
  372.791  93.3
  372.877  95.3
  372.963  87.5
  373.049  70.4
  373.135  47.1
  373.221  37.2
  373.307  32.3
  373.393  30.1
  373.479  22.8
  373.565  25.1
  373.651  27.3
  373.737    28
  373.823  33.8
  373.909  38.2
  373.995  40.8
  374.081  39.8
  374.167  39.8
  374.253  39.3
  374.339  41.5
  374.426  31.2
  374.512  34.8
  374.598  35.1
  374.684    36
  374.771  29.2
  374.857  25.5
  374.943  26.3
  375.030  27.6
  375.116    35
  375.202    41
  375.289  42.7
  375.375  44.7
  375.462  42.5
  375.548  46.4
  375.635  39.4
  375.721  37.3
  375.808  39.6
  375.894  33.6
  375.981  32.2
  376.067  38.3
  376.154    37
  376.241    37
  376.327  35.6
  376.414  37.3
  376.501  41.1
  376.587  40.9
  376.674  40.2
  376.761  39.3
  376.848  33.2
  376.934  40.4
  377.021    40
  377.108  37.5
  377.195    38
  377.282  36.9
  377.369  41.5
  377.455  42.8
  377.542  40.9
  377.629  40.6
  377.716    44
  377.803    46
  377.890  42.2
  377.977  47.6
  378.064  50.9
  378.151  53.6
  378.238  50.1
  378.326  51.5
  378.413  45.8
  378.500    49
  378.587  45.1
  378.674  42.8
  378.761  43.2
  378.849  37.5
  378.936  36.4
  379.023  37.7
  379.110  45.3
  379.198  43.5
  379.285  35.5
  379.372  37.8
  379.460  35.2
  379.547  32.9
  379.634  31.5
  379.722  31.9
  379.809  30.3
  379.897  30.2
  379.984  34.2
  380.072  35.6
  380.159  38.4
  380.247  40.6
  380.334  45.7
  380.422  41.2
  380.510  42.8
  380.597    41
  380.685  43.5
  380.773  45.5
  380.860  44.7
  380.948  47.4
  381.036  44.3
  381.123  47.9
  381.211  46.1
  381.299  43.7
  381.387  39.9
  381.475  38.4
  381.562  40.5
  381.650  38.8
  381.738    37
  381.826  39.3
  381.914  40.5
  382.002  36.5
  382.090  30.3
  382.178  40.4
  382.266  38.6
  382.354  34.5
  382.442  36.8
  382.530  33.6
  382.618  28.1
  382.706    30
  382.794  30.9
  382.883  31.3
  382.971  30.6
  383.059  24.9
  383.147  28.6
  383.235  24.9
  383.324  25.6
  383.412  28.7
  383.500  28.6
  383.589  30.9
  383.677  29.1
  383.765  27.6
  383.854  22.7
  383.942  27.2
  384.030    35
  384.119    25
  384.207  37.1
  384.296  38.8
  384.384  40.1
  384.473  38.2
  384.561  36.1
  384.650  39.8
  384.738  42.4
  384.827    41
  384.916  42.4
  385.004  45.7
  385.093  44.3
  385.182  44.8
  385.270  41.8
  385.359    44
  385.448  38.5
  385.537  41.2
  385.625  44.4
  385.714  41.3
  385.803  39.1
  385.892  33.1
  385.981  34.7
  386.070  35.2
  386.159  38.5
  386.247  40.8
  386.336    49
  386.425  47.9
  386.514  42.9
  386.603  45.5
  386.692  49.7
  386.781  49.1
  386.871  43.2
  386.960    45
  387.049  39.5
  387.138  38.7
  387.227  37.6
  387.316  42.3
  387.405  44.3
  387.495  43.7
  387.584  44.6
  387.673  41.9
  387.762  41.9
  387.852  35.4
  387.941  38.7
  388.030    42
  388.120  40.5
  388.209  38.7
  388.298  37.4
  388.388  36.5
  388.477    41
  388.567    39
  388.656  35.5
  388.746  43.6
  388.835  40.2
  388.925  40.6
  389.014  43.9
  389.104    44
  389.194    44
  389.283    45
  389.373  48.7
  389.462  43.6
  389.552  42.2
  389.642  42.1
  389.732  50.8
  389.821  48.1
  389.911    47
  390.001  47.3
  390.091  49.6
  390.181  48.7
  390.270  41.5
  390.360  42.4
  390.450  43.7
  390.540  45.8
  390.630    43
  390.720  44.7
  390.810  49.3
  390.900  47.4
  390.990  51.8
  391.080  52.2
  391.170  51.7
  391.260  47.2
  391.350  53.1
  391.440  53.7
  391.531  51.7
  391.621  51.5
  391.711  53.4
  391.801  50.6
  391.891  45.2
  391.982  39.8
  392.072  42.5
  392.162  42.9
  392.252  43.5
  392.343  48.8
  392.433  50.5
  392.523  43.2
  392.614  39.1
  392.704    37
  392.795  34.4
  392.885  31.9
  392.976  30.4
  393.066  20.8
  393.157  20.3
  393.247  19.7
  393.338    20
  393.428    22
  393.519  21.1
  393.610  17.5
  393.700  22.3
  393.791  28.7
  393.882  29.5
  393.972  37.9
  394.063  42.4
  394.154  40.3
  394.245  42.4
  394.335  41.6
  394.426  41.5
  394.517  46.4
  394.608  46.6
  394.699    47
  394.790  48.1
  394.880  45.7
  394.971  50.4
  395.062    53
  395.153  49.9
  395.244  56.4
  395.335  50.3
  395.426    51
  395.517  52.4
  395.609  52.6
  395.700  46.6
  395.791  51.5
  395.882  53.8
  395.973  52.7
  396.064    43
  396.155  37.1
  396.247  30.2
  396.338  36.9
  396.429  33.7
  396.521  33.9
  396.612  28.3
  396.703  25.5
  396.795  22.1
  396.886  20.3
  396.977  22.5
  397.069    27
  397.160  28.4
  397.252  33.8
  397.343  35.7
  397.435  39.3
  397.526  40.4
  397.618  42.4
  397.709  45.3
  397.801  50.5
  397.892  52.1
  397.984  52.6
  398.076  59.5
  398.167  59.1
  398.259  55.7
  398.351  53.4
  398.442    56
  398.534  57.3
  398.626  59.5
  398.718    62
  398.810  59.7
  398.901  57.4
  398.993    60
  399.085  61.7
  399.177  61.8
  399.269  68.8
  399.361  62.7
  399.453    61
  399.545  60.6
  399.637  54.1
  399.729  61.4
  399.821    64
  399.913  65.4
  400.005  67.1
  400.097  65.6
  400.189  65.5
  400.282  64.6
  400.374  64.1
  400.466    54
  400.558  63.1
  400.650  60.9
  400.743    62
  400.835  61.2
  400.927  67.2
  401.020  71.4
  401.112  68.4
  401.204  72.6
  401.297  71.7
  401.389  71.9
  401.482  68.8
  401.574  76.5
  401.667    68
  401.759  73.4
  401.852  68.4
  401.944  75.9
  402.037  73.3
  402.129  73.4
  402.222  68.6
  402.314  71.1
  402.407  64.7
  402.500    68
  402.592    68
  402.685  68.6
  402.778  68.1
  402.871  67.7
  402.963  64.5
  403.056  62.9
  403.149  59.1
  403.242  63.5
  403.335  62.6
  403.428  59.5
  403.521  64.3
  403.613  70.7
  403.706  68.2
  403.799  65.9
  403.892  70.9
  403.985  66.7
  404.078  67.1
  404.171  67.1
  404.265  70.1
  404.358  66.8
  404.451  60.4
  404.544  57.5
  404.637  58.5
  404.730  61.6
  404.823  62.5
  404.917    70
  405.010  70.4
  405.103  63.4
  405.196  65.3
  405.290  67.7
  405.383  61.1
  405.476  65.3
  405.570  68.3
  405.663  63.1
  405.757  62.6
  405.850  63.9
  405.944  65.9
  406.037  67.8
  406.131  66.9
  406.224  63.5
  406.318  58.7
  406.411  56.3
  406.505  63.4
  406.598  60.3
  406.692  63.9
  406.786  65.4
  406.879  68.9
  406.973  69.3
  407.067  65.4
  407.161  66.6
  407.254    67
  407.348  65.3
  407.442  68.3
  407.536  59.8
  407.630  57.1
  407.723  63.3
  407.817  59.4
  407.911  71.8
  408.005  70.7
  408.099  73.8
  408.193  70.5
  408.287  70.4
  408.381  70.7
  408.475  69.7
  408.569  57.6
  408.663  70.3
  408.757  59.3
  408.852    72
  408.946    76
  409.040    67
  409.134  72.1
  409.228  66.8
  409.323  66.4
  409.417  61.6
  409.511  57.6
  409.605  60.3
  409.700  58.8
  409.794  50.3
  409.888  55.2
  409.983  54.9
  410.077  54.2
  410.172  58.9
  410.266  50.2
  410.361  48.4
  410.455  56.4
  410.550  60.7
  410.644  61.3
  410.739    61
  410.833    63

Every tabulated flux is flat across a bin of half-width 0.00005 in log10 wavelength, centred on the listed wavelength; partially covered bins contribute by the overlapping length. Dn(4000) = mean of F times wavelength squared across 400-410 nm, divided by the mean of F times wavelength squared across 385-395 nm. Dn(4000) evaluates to 1.70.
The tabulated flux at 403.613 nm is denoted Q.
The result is 70.7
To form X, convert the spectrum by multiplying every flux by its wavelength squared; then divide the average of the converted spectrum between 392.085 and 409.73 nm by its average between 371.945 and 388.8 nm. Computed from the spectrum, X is 1.56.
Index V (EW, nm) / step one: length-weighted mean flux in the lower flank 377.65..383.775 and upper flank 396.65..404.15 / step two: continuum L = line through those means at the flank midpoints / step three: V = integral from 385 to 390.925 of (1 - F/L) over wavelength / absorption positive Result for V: 0.44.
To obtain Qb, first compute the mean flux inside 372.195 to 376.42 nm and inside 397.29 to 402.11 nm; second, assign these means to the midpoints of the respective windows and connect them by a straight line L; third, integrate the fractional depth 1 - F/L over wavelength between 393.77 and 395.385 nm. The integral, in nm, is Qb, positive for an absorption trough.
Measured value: 0.37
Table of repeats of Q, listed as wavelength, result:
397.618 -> 42.4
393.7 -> 22.3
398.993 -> 60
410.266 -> 50.2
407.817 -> 59.4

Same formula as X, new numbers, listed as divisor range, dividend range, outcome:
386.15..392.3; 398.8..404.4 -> 1.58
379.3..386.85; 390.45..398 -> 1.14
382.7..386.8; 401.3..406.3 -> 1.99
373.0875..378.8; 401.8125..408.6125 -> 1.97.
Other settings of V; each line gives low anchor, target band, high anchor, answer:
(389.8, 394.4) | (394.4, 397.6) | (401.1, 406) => 0.527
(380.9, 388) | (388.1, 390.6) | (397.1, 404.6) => 0.110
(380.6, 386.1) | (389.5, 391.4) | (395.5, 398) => -0.470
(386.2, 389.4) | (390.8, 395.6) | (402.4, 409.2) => 0.729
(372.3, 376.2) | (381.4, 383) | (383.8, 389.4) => 0.246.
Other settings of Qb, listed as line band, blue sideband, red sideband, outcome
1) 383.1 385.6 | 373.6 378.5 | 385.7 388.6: 0.32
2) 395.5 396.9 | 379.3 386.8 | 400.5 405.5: 0.44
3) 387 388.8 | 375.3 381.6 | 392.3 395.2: -0.09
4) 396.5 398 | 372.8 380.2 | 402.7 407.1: 0.60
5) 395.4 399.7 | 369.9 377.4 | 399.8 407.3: 1.00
